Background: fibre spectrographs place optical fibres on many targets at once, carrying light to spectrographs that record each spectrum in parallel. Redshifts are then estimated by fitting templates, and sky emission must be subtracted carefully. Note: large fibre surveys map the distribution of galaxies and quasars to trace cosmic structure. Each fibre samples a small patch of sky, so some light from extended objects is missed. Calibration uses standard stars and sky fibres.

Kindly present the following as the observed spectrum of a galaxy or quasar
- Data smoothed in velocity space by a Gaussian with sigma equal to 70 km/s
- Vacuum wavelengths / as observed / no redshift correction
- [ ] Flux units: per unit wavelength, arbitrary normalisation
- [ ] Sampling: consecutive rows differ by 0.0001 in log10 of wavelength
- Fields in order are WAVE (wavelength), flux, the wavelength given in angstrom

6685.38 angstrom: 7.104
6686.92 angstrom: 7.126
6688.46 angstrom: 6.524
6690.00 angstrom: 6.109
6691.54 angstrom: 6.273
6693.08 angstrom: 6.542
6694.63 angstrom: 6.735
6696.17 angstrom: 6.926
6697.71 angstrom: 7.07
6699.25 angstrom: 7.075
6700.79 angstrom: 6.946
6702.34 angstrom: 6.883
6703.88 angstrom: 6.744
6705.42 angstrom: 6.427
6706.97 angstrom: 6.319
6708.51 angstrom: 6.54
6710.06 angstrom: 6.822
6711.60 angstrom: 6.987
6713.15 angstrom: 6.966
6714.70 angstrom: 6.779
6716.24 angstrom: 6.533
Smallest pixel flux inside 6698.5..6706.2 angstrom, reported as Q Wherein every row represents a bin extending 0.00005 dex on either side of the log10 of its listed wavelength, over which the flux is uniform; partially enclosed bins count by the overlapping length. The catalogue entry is 6.427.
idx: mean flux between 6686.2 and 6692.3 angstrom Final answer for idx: 6.5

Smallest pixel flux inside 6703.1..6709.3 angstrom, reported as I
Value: 6.319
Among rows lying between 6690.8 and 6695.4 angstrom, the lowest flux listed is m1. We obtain 6.273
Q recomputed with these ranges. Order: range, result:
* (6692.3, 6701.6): 6.542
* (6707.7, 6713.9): 6.54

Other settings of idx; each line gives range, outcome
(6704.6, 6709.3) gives 6.43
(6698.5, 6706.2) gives 6.81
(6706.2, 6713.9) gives 6.73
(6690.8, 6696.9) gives 6.61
